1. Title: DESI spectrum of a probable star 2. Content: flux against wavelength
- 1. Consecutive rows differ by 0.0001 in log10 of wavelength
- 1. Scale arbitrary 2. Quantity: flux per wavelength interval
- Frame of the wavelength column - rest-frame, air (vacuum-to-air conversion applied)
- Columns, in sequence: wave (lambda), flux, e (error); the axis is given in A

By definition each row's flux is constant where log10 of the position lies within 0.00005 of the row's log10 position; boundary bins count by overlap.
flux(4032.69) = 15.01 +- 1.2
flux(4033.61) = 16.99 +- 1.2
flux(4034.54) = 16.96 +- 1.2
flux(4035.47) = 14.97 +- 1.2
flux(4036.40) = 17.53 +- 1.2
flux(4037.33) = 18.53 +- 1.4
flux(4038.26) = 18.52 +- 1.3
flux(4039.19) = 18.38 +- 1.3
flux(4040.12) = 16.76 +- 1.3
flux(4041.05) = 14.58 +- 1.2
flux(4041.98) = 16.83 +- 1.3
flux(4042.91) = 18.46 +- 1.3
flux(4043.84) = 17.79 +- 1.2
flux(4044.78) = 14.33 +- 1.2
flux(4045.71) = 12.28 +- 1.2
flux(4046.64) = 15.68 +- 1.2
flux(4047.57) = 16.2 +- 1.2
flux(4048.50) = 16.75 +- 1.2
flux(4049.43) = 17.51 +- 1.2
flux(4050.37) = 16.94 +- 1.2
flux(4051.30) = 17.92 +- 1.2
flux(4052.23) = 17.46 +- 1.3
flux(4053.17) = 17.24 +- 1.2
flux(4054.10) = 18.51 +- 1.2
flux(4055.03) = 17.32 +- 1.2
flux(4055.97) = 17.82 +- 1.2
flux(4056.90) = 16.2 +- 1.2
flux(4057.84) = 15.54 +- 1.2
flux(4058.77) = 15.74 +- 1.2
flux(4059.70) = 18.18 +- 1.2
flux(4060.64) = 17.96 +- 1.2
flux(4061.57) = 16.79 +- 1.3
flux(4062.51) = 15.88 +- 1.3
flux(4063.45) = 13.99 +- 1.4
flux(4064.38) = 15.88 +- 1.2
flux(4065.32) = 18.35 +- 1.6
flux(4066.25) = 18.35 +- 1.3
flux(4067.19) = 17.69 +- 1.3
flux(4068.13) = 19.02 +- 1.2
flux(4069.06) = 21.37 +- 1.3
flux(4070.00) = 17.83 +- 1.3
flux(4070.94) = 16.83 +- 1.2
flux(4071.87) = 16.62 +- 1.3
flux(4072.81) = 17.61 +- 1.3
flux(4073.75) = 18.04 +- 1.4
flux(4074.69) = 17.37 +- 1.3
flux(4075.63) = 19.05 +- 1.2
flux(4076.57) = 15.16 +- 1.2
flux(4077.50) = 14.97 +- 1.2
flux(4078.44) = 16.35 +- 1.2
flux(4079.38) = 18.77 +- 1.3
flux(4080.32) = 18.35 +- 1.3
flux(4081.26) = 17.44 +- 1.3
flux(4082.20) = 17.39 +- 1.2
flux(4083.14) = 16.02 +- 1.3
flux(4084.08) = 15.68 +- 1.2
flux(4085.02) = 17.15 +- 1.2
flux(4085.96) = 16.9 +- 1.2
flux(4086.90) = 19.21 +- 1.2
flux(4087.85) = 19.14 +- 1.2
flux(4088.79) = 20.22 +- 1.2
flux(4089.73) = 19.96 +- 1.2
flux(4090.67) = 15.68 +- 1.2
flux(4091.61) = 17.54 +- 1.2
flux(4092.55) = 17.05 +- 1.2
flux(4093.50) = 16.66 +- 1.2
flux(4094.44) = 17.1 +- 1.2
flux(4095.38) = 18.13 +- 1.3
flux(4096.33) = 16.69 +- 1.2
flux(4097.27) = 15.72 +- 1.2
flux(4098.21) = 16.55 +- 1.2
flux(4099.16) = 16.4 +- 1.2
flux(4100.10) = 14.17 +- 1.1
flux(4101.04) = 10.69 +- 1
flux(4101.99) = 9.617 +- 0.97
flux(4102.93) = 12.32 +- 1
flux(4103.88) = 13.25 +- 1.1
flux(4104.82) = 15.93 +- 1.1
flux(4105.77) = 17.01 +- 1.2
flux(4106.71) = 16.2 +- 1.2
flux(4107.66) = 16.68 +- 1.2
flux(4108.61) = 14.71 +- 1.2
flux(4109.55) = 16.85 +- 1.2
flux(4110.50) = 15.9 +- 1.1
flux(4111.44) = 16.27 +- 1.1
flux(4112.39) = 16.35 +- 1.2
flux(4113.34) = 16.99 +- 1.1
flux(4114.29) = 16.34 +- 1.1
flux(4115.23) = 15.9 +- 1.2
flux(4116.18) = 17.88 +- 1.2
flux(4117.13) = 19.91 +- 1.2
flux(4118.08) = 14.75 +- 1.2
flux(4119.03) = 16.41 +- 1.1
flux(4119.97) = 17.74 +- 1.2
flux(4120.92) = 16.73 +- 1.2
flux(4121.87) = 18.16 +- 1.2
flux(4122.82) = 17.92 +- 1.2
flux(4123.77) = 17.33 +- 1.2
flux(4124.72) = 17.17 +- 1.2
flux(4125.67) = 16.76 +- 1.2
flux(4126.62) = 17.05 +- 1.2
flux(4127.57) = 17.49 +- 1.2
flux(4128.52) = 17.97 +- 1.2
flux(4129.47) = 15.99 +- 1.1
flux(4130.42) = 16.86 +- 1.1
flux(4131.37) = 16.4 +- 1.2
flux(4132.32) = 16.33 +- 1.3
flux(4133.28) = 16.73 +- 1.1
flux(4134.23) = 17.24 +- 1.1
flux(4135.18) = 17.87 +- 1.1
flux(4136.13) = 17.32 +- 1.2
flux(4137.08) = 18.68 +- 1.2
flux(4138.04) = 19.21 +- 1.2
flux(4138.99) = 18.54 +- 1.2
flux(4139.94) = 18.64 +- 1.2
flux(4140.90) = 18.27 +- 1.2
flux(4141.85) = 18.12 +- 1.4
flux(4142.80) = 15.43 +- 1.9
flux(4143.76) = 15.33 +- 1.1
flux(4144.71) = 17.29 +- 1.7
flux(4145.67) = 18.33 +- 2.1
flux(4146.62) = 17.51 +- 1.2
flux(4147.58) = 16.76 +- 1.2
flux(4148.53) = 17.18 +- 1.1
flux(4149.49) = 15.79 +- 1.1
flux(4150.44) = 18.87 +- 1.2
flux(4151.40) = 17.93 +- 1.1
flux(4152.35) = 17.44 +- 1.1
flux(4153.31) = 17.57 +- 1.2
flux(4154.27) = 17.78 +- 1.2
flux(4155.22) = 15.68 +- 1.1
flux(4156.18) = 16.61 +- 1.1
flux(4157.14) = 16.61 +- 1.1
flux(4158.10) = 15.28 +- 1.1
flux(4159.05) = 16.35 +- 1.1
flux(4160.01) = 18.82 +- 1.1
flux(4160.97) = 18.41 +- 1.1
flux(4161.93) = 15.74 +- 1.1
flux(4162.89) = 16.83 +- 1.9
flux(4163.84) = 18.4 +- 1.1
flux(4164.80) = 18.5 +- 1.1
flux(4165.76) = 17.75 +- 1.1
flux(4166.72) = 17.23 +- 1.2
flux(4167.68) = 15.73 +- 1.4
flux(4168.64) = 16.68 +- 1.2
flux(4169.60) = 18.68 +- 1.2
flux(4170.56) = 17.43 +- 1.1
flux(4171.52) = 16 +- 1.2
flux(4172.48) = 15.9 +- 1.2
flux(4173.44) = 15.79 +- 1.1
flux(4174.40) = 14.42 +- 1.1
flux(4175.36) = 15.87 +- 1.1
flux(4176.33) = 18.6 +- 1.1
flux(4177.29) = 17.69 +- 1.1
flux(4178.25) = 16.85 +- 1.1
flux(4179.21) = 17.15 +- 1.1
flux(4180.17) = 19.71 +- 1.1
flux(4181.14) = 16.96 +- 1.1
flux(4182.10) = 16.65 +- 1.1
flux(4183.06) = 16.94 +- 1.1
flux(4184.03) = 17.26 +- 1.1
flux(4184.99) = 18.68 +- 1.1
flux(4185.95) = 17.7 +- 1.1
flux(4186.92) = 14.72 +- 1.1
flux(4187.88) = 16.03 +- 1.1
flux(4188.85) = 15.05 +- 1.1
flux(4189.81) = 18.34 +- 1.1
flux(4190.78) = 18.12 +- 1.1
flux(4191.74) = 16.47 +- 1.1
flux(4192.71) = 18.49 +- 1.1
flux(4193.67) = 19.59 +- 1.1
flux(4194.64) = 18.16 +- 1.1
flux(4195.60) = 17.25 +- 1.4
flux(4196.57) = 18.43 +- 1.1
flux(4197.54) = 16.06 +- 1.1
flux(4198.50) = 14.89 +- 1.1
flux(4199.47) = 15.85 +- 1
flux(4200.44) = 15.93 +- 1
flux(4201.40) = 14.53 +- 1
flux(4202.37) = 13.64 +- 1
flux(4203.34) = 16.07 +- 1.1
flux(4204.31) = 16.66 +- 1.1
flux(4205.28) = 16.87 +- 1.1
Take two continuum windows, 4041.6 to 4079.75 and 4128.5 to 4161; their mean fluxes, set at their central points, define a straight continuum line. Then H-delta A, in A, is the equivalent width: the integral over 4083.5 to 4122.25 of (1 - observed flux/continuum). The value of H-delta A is 1.7 A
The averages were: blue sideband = 17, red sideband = 17.3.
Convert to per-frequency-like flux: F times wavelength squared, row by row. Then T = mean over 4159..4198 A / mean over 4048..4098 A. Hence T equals 1.04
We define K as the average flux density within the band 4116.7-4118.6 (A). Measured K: 17.2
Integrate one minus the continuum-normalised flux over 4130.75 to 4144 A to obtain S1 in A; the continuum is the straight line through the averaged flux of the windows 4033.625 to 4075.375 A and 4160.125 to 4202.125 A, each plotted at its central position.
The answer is -0.3 A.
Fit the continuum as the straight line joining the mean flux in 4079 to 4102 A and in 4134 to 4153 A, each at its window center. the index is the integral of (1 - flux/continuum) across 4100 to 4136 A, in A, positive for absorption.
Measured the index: 2.1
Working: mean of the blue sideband 16.9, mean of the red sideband 17.6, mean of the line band 16.2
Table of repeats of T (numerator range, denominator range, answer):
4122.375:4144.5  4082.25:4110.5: 1.09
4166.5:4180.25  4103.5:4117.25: 1.06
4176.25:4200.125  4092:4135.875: 1.09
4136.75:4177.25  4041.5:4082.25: 1.05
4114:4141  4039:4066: 1.08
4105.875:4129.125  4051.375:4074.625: 1.00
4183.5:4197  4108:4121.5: 1.09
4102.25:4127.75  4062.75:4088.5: 0.96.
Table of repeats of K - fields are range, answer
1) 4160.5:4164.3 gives 17.4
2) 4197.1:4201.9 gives 15.5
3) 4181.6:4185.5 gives 17.4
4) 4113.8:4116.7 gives 16.8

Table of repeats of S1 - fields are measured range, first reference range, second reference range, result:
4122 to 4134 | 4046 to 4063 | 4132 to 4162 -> 0.1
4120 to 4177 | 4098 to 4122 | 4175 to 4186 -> -1.7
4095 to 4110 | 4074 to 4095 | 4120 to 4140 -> 2.1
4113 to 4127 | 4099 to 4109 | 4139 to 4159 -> -1.7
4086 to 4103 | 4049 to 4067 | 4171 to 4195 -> 0.7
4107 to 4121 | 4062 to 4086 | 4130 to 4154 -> 0.6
